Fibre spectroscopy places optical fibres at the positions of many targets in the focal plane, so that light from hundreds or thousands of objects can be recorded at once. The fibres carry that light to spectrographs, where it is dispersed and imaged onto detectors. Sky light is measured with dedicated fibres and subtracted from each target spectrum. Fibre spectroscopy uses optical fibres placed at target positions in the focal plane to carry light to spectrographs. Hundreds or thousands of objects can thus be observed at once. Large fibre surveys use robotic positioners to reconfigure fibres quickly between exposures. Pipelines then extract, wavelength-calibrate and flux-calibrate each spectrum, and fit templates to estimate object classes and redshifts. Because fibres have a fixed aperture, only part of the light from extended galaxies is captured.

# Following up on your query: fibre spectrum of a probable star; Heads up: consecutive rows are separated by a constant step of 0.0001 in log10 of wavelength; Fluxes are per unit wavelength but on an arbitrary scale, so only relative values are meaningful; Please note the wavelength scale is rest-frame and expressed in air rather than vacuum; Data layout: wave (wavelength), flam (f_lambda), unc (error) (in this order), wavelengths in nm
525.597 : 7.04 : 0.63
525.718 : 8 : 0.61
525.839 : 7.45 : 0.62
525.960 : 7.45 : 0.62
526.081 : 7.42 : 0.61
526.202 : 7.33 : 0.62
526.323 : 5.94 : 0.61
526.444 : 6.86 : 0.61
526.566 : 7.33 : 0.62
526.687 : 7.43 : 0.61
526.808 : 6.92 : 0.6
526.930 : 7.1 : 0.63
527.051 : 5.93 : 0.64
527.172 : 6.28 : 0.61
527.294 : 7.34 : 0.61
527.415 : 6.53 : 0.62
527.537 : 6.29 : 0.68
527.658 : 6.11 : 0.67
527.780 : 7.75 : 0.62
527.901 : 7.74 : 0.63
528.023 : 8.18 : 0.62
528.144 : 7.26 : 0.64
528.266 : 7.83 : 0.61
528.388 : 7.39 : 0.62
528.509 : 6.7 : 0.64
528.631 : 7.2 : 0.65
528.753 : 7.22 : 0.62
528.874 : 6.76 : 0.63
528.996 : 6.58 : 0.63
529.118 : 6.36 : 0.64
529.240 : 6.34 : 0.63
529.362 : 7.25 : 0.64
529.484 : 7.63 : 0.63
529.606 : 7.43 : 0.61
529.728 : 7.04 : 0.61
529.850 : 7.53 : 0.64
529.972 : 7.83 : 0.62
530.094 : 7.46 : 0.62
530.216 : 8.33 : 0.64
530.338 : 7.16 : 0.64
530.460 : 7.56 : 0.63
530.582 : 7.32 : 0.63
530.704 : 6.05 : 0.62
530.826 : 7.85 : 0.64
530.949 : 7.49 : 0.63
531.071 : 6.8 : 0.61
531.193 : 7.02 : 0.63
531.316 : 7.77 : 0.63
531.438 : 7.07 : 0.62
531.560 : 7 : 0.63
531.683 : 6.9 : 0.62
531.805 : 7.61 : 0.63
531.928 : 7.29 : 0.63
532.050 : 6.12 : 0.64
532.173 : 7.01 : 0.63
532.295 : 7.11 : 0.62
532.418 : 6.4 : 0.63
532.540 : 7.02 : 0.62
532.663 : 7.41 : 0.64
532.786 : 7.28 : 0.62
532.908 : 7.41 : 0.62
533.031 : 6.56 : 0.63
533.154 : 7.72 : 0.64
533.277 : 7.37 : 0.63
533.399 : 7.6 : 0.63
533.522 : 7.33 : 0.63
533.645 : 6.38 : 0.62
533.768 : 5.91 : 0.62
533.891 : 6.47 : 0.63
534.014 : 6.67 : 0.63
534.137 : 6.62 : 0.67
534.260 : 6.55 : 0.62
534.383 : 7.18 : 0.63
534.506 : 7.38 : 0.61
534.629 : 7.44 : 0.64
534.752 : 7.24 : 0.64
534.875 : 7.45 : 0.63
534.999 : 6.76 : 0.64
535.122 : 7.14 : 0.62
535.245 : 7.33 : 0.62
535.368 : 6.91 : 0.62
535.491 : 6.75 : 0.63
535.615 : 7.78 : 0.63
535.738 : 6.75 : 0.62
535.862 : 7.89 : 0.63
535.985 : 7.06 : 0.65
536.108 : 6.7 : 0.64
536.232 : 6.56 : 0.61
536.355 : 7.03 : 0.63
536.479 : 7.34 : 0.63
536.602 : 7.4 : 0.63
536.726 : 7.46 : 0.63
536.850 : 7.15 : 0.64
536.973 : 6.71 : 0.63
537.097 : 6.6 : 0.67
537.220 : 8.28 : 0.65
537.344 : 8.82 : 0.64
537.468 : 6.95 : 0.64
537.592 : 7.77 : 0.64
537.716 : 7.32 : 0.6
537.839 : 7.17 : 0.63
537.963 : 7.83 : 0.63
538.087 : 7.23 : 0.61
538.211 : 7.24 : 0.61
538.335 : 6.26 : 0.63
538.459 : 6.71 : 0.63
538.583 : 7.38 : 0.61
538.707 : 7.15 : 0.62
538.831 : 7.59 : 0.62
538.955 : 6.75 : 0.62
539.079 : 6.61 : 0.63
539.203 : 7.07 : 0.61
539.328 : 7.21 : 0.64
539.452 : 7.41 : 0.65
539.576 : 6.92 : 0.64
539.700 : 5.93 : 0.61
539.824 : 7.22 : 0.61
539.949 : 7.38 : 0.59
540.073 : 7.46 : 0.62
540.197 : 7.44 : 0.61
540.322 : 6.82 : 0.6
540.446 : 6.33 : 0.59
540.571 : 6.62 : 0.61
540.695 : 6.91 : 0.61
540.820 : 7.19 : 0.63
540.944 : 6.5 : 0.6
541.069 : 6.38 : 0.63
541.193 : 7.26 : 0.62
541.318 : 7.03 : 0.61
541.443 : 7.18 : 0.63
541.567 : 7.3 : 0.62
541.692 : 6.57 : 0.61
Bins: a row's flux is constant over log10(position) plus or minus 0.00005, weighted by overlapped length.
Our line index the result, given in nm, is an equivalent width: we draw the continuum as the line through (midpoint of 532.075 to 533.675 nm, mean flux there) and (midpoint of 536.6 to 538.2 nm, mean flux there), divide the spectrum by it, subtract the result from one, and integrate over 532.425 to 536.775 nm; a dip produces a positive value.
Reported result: 0.10 nm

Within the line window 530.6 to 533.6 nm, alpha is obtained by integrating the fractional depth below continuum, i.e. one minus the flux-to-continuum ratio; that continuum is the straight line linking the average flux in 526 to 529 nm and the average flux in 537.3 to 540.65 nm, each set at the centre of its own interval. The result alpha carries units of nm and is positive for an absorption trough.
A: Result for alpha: -0.028 nm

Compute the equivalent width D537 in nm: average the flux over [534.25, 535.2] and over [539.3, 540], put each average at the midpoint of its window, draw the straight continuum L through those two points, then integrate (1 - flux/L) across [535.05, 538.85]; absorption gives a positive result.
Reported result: -0.07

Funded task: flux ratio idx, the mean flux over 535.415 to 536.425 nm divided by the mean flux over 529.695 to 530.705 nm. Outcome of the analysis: 0.95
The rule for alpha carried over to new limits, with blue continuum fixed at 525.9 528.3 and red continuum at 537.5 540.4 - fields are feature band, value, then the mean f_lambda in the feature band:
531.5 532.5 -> 0.02 nm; 6.93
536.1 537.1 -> 0.01 nm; 7.03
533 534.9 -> 0.03 nm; 6.99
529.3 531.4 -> -0.09 nm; 7.38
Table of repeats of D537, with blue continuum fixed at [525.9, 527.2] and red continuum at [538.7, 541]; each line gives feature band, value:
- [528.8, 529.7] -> 0.00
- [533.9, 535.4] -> -0.02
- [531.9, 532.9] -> 0.00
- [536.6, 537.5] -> -0.06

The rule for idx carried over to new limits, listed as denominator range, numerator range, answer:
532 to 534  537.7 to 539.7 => 1.02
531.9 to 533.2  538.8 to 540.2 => 1.01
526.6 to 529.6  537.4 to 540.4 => 1.01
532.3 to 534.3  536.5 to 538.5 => 1.06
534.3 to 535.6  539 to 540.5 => 0.97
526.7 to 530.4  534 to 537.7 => 1.01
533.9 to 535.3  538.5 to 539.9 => 1.00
